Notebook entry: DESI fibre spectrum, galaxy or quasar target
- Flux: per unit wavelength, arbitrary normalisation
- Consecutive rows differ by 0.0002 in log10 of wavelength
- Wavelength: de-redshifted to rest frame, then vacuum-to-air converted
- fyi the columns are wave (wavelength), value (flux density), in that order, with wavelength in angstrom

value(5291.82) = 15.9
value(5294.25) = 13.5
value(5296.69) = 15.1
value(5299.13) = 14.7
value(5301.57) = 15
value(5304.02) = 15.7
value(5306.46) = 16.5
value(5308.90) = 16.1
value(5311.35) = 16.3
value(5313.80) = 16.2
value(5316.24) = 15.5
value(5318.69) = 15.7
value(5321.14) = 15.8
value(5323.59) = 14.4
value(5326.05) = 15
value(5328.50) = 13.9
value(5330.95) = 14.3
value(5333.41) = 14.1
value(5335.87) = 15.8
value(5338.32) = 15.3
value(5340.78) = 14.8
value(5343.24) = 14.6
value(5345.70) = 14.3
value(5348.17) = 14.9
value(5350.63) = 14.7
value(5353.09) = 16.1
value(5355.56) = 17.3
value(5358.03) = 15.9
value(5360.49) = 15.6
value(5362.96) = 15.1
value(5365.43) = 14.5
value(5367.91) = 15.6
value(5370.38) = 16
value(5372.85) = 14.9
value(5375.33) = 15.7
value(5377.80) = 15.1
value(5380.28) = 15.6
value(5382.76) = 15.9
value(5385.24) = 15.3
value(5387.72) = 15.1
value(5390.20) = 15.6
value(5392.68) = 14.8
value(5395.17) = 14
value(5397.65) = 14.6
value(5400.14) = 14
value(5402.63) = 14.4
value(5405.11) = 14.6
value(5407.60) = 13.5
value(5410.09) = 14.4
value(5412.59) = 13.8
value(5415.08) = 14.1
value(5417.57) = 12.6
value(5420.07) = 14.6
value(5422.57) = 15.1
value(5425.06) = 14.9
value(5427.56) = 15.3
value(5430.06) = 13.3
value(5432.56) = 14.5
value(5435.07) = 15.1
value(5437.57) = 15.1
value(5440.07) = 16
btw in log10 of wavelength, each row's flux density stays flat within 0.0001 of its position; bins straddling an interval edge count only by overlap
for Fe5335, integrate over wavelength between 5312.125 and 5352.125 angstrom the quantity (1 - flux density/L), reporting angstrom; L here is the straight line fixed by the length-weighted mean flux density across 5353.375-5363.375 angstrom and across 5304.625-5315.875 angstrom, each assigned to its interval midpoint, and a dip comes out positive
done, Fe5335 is 2.9 angstrom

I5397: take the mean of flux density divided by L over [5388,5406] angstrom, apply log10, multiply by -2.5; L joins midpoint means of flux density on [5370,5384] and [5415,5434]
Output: 0.03 mag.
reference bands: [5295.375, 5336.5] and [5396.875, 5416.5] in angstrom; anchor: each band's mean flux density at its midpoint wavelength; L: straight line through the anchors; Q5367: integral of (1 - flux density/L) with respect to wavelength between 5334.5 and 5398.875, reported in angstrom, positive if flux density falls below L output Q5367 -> -2.7 angstrom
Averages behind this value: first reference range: 15.3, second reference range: 14.2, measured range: 15.3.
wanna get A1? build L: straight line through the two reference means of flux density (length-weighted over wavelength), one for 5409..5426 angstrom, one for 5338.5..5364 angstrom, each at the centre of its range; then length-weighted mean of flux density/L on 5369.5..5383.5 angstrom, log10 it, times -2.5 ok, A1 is -0.043 mag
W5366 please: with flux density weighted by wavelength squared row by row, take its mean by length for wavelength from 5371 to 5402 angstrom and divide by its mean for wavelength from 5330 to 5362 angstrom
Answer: 1.0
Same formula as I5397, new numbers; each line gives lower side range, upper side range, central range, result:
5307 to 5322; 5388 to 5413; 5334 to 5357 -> 0.01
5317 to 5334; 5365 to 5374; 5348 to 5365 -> -0.04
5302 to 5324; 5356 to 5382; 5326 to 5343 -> 0.07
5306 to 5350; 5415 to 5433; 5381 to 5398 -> -0.03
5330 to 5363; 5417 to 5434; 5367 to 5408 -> -0.02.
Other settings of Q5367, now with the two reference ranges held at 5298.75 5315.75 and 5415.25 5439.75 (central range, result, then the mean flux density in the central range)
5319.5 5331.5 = 0.69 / 14.7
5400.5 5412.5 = 0.49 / 14.2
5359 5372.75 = -0.12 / 15.3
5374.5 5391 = -0.49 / 15.5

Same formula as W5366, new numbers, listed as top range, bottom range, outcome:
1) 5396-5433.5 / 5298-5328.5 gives 0.95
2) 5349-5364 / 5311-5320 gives 1.01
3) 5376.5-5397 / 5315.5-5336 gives 1.04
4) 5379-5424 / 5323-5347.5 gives 1.02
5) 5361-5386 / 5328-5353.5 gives 1.05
